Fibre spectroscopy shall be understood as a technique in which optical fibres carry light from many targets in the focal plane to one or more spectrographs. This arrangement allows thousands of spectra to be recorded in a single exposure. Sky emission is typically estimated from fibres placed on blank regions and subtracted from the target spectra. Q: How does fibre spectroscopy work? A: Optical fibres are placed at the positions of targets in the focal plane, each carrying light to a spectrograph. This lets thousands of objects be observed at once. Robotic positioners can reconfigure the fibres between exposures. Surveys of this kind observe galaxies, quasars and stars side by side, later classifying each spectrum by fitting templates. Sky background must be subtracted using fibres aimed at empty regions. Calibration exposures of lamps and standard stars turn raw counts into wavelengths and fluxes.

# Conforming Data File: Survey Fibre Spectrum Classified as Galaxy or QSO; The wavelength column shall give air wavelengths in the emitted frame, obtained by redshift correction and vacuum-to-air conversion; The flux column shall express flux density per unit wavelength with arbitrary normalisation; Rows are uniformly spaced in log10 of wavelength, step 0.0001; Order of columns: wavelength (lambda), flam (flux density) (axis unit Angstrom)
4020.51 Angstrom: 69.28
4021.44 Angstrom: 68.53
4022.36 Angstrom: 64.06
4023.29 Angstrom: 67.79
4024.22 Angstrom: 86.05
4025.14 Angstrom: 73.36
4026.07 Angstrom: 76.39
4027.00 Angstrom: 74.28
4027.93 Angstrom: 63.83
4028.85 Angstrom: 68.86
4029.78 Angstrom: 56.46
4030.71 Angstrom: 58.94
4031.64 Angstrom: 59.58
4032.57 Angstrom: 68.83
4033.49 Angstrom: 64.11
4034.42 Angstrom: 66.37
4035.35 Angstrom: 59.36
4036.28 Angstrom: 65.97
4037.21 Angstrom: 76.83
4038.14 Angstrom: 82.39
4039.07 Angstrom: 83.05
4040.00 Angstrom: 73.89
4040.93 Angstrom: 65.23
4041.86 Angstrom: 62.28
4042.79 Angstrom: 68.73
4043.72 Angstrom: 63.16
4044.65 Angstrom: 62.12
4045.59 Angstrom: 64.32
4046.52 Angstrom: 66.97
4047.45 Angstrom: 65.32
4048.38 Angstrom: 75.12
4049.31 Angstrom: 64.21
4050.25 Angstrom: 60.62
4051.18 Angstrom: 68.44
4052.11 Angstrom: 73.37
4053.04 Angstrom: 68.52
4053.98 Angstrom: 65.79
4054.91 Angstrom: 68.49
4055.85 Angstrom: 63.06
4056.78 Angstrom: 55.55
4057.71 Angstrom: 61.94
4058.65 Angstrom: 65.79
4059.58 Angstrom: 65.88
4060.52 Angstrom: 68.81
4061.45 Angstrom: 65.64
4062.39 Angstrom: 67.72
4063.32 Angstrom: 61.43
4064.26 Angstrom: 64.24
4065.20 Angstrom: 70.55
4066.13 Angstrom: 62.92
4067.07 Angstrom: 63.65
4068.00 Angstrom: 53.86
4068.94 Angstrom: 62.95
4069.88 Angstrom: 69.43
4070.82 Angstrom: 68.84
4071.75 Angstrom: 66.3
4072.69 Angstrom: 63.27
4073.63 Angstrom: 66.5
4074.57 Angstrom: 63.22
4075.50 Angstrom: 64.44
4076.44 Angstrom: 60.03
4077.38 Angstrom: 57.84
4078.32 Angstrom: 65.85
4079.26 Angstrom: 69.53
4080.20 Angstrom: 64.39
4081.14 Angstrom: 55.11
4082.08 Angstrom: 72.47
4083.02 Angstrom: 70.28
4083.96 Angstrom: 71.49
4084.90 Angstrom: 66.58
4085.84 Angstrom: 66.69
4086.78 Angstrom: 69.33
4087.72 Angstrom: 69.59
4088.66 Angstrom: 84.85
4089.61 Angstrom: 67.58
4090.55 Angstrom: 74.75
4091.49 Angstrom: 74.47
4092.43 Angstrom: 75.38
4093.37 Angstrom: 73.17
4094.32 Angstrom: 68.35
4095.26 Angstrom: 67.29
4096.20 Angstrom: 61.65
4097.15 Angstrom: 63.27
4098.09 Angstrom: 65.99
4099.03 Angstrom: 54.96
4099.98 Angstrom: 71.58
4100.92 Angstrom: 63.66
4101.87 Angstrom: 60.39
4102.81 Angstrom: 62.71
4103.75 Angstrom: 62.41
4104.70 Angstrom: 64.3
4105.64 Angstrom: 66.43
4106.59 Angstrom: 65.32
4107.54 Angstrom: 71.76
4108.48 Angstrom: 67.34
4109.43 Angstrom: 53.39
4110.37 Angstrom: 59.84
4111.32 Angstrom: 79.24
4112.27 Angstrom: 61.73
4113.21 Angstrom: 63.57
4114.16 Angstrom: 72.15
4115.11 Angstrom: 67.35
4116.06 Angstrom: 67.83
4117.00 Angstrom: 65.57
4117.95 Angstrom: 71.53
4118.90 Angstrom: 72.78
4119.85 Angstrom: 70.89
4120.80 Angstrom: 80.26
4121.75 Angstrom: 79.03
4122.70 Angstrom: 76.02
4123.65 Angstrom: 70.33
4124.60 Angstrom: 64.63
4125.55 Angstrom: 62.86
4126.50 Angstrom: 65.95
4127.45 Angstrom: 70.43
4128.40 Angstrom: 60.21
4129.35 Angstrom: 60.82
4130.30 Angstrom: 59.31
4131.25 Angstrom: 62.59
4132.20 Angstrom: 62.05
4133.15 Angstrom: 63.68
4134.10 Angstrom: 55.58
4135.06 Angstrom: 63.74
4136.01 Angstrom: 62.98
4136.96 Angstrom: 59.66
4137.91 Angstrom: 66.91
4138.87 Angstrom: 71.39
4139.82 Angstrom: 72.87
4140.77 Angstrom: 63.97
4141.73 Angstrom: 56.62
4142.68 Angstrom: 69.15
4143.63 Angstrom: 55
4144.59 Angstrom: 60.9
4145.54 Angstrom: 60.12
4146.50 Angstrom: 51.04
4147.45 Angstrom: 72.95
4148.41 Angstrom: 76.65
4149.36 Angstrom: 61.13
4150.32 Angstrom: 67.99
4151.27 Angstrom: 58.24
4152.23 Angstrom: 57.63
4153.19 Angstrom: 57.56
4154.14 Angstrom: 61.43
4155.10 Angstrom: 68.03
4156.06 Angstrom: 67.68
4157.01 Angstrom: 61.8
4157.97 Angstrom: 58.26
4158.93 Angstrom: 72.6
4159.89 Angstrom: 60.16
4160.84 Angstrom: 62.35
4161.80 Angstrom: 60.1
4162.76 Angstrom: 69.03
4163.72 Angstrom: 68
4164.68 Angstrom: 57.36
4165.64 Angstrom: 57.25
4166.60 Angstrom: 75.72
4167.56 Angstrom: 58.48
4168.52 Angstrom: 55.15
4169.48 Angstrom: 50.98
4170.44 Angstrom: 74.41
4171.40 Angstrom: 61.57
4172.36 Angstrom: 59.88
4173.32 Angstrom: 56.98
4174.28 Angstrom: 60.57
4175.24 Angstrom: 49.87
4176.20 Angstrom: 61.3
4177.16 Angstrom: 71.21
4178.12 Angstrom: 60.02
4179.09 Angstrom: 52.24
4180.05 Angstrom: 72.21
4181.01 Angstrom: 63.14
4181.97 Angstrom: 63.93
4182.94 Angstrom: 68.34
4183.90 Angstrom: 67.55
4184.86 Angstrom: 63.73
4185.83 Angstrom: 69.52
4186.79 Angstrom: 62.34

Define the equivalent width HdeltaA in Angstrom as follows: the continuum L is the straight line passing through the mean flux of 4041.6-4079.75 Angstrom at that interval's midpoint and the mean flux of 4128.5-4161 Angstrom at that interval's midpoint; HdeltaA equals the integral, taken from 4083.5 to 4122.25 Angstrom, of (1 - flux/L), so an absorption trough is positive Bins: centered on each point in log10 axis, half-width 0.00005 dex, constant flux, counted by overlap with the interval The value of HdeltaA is -2.5 Angstrom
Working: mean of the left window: 65.1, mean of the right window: 63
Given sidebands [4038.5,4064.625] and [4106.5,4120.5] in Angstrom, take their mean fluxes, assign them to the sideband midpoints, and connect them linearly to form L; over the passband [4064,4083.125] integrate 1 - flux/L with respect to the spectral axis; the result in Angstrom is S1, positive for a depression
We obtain 0.69 Angstrom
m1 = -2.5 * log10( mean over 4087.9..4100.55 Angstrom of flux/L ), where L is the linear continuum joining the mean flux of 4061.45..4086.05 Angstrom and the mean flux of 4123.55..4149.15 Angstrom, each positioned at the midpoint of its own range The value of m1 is -0.08 mag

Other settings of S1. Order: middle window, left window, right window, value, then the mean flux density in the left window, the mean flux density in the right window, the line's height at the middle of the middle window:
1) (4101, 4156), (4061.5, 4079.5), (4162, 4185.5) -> -1.7 Angstrom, 64.3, 62.5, 63.3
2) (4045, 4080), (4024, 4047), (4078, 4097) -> 1.9 Angstrom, 68.3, 69.3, 68.8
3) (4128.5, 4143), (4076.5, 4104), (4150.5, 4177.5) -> 0.2 Angstrom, 67.2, 61.9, 64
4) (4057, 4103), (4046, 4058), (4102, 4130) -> 0.3 Angstrom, 66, 67.3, 66.6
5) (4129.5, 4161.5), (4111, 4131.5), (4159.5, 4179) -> 0.9 Angstrom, 68.4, 61.3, 64.8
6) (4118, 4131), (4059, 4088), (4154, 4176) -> -1.1 Angstrom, 65.4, 62.1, 63.6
